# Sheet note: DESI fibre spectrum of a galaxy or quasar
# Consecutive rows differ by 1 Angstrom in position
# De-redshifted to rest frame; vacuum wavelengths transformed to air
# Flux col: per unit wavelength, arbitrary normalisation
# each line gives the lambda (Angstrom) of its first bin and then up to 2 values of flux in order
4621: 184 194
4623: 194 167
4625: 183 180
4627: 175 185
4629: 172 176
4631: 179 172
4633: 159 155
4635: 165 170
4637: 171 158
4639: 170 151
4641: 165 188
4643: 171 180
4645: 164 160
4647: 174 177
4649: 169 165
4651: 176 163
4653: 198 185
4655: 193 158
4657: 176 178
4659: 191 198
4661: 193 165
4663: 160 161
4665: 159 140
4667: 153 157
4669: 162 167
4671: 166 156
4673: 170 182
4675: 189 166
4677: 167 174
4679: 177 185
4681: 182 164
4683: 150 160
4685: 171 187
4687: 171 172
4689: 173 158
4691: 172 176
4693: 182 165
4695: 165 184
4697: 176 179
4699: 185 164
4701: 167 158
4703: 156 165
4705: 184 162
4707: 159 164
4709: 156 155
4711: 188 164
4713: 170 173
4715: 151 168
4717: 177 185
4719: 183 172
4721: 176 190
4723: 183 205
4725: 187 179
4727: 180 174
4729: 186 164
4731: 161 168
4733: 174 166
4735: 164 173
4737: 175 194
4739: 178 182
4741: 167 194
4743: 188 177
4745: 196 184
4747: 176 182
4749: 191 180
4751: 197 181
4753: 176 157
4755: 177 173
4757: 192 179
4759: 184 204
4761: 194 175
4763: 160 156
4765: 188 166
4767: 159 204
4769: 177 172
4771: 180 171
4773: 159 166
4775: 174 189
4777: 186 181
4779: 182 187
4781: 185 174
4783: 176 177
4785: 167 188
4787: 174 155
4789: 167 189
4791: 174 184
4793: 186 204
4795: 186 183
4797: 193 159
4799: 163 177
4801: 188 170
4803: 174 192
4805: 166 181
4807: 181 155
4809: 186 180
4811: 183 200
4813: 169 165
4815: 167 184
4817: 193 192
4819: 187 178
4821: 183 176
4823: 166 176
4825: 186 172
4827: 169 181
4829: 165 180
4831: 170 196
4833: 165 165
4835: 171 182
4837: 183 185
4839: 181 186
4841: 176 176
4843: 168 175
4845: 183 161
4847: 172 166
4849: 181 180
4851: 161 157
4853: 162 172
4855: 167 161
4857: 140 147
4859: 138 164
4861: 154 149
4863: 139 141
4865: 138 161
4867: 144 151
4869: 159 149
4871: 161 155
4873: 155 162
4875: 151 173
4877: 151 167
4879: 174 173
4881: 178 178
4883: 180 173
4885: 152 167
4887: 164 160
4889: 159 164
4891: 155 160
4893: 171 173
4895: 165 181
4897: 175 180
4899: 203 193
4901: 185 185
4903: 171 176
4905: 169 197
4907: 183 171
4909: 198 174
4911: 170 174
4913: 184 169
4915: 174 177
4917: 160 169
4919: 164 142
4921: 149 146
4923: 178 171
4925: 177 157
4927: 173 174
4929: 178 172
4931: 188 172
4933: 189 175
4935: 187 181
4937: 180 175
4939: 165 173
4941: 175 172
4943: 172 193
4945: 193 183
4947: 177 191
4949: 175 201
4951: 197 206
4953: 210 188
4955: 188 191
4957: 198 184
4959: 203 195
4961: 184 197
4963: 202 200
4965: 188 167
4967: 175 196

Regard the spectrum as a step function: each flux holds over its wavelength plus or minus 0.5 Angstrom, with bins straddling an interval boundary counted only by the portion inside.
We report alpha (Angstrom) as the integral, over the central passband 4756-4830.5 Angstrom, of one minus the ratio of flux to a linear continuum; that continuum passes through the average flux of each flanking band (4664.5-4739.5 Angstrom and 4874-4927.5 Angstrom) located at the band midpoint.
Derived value -3.1 Angstrom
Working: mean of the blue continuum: 171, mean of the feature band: 178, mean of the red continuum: 171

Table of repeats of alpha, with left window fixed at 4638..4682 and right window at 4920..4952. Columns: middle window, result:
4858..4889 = 3.0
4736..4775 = -1.3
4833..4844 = -0.1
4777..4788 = -0.3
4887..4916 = 0.1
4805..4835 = -0.5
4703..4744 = -0.4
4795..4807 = -0.2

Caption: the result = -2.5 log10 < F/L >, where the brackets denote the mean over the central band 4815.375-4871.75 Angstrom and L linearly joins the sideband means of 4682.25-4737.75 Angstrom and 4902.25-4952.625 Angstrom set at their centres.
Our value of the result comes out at 0.04 mag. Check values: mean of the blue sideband 172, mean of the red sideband 176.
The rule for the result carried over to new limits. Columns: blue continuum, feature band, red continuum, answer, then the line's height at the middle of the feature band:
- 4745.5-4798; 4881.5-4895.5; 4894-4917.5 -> 0.082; 179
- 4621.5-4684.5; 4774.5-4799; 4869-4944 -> -0.051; 171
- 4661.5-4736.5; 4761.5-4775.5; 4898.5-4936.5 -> 0.000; 172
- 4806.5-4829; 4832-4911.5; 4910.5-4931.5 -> 0.035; 173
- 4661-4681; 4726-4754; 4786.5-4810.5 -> -0.034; 173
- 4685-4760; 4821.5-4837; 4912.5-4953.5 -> 0.007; 176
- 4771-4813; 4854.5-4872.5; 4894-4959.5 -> 0.183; 179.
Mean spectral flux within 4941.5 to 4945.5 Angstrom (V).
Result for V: 182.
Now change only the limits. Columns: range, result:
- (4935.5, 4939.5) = 175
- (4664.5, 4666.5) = 150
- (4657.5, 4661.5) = 190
